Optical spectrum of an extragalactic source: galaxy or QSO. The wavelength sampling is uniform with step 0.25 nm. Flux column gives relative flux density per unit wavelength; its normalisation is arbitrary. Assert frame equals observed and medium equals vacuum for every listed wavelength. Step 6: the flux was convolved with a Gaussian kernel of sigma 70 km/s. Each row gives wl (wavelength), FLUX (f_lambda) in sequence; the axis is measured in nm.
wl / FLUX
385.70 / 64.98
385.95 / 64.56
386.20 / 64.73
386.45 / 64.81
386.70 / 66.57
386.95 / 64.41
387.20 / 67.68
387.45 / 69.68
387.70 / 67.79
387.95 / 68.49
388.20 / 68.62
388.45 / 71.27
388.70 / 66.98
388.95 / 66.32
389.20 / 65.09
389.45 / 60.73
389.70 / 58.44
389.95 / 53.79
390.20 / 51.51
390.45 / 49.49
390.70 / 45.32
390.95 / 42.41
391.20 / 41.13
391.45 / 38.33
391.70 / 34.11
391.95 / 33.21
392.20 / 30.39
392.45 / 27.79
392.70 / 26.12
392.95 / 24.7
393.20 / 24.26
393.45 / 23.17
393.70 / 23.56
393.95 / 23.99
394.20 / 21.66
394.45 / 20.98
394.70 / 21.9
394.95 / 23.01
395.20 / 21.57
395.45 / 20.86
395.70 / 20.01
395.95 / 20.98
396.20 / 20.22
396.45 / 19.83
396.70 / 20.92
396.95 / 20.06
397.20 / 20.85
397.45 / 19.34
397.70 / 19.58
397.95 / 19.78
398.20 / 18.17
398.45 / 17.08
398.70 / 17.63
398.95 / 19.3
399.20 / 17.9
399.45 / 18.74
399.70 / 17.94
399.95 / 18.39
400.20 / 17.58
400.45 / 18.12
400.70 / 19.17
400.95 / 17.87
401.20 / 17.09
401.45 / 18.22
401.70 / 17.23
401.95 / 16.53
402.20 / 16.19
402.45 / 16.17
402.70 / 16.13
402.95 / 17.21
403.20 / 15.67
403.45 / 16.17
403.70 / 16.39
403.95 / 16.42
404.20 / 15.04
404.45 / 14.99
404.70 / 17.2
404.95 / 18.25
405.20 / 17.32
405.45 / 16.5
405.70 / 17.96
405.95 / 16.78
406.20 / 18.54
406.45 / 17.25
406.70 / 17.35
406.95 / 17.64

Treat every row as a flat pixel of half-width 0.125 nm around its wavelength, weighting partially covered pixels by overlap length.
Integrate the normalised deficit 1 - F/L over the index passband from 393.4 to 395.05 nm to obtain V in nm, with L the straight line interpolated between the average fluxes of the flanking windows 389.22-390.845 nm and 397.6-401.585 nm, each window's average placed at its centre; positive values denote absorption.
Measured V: 0.68 nm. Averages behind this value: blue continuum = 53.8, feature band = 22.6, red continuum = 18.3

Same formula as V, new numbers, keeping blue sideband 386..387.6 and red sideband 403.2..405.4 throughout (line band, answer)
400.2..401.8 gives 0.487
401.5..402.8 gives 0.345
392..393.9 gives 0.891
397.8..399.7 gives 0.815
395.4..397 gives 0.772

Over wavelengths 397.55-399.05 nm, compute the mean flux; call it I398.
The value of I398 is 18.6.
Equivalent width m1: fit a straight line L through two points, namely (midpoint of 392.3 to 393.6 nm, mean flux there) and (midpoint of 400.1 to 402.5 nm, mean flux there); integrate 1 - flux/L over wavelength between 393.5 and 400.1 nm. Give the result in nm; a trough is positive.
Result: 0.45 nm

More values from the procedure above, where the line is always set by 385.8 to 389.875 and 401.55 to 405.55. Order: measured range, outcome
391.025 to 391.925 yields 0.28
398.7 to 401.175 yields 0.84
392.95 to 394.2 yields 0.63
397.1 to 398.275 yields 0.52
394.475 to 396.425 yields 0.97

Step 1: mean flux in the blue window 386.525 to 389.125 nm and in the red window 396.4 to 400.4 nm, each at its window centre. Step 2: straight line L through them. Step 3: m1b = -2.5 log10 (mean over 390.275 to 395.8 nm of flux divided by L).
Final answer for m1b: 0.45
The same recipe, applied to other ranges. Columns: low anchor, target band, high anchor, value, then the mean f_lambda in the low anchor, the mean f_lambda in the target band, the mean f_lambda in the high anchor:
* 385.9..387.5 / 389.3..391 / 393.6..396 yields -0.108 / 66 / 52.3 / 21.9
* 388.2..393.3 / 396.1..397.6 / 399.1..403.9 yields 0.421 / 46.2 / 20.2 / 17.3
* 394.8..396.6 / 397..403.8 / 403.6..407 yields 0.070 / 20.9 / 17.8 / 17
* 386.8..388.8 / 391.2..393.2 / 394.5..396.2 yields 0.309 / 68.1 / 30.9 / 21.3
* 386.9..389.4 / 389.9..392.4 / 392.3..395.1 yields 0.077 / 67.5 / 41.2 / 23.8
